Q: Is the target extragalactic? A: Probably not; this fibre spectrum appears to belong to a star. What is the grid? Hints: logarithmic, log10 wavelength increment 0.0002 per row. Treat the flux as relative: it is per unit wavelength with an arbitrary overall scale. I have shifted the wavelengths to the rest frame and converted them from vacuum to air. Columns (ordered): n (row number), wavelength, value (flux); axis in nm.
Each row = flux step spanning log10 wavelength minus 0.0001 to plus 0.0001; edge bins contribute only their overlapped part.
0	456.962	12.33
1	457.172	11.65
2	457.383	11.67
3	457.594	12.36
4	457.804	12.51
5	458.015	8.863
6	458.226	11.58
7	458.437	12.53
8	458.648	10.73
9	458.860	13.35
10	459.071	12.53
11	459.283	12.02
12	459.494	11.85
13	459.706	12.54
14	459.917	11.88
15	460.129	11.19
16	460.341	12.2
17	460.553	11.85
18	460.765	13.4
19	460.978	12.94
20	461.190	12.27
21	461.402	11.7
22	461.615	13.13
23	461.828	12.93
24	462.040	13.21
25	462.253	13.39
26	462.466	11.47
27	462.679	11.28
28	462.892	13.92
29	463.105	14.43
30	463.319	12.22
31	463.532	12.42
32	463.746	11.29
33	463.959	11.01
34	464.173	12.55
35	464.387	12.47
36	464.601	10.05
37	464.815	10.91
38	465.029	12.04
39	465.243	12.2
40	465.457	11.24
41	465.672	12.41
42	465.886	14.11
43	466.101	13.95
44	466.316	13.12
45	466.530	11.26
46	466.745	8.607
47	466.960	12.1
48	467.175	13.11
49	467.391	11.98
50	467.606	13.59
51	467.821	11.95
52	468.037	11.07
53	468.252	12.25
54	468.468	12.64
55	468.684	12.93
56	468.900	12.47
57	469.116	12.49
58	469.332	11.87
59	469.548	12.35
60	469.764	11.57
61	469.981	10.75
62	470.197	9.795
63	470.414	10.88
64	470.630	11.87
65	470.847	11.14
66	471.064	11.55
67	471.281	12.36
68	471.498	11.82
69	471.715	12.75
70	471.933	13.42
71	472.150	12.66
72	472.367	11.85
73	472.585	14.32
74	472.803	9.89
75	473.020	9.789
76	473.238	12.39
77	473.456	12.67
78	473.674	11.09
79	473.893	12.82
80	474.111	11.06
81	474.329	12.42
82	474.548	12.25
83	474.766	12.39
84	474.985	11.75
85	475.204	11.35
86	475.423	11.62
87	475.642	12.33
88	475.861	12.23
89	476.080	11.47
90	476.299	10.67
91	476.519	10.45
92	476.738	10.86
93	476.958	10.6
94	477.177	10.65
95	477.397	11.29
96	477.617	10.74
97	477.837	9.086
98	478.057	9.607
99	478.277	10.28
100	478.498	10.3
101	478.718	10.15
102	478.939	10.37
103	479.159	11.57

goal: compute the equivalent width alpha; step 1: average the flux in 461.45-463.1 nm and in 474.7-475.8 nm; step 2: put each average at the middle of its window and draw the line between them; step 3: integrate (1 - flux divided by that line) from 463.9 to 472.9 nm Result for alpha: 0.28 nm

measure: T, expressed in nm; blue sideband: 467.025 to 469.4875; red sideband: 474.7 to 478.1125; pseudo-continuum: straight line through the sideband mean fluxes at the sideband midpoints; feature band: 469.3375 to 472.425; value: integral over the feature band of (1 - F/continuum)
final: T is 0.05 nm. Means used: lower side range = 12.4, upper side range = 11.1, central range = 11.8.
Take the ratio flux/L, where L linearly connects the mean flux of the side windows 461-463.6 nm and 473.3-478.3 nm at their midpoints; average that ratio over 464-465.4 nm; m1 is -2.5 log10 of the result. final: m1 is 0.07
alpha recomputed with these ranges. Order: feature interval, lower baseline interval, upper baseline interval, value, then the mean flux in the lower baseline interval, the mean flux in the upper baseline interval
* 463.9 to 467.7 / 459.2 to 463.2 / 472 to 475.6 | 0.08 nm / 12.5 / 11.9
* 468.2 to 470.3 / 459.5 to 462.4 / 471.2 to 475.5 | 0.05 nm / 12.5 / 12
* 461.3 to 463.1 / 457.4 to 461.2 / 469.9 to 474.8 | -0.11 nm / 12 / 11.8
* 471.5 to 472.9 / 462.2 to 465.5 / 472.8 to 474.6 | -0.09 nm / 12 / 11.7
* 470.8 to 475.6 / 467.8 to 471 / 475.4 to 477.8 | -0.25 nm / 11.7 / 11.1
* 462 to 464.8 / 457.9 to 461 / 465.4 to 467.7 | -0.01 nm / 11.9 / 12.3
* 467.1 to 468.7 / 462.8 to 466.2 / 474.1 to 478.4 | -0.06 nm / 12.3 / 11.2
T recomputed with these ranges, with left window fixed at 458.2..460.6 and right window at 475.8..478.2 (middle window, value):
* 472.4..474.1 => -0.13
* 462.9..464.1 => -0.07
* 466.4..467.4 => 0.00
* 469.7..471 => 0.02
